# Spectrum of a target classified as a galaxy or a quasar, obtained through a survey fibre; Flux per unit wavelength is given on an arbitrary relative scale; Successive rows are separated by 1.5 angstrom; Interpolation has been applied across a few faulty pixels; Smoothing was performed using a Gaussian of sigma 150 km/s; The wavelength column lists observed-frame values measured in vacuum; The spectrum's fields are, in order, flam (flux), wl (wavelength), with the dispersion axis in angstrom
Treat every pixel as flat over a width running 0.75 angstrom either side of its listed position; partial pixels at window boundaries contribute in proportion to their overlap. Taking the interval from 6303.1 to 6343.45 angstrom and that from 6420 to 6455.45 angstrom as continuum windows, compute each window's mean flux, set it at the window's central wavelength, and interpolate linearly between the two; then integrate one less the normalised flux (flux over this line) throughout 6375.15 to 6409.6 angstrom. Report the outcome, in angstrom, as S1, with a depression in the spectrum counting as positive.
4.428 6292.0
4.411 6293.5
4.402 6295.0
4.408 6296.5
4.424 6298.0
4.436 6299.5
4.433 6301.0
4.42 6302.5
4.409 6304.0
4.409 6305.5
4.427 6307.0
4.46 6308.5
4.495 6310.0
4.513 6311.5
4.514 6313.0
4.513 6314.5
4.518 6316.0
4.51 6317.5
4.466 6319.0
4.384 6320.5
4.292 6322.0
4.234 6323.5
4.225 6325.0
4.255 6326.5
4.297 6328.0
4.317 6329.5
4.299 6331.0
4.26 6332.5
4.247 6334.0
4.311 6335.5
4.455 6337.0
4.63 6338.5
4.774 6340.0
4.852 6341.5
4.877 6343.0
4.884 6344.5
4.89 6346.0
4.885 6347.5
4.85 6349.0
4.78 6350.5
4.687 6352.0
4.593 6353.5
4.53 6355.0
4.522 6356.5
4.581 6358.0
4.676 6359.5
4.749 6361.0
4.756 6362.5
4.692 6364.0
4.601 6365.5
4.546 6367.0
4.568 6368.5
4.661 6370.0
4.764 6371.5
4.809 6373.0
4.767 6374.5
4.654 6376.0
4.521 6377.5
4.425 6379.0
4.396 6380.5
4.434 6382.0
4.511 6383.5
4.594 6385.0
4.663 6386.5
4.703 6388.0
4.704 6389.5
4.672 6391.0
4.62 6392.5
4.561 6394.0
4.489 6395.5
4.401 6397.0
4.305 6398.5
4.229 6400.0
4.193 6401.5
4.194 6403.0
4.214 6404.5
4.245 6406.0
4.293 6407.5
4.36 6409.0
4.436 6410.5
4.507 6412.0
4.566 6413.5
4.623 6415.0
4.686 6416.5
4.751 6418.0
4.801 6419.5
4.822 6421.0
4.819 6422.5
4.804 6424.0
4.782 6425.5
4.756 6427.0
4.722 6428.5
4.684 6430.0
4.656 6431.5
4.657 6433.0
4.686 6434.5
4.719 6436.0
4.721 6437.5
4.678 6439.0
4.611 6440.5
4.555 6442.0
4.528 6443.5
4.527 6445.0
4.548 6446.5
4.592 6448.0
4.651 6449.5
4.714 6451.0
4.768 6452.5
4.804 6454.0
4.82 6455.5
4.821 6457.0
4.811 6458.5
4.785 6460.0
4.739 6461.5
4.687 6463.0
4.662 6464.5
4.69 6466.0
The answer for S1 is 1.0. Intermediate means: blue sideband 4.44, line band 4.45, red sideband 4.69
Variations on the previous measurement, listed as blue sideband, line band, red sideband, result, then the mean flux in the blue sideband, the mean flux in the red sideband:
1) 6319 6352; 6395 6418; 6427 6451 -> 1.1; 4.53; 4.64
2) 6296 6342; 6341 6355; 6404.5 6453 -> -1.0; 4.42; 4.63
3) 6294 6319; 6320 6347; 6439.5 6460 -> 0.1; 4.46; 4.68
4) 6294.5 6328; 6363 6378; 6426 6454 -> -0.4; 4.41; 4.66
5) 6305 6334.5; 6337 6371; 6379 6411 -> -2.3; 4.38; 4.44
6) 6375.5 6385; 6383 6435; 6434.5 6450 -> -0.1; 4.49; 4.62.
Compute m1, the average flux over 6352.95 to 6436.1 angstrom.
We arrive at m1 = 4.58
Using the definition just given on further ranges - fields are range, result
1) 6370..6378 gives 4.7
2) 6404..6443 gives 4.62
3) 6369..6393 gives 4.62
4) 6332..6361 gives 4.65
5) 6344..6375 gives 4.7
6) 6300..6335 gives 4.39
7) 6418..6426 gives 4.8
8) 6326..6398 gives 4.6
